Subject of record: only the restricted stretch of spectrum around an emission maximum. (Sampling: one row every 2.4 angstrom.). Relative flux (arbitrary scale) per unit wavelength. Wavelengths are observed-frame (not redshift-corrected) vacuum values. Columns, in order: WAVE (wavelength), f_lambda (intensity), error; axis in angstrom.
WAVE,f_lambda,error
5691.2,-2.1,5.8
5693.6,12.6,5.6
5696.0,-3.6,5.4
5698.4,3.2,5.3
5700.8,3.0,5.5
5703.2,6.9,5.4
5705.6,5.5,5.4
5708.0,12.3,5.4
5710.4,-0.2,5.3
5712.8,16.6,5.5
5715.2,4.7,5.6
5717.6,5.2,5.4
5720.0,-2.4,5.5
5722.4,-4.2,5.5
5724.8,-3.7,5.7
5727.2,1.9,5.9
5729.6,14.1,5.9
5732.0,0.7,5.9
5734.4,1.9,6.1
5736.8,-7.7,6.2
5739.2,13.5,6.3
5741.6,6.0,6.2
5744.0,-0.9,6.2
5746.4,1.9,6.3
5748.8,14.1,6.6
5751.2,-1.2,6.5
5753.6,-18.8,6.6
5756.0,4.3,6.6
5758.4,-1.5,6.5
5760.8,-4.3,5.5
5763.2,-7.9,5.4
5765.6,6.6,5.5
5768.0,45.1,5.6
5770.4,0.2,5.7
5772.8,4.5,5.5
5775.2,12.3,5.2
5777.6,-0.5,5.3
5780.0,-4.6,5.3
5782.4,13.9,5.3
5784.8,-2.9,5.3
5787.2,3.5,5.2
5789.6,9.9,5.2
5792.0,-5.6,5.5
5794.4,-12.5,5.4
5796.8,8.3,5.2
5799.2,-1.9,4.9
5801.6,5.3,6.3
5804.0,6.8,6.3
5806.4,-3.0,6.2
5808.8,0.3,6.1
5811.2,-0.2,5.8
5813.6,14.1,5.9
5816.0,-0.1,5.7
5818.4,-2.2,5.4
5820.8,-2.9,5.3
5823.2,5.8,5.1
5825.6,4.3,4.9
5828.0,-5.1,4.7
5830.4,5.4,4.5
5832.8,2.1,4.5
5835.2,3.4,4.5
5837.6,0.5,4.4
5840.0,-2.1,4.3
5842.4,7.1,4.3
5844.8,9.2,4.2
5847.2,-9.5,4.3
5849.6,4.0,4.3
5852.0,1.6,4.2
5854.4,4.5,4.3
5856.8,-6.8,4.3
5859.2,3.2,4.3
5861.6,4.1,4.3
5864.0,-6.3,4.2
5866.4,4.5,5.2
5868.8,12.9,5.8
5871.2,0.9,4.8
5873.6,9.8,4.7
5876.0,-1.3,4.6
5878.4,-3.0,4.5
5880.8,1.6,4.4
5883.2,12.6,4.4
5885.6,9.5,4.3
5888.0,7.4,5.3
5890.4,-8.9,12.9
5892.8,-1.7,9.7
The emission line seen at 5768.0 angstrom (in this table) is [O III]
